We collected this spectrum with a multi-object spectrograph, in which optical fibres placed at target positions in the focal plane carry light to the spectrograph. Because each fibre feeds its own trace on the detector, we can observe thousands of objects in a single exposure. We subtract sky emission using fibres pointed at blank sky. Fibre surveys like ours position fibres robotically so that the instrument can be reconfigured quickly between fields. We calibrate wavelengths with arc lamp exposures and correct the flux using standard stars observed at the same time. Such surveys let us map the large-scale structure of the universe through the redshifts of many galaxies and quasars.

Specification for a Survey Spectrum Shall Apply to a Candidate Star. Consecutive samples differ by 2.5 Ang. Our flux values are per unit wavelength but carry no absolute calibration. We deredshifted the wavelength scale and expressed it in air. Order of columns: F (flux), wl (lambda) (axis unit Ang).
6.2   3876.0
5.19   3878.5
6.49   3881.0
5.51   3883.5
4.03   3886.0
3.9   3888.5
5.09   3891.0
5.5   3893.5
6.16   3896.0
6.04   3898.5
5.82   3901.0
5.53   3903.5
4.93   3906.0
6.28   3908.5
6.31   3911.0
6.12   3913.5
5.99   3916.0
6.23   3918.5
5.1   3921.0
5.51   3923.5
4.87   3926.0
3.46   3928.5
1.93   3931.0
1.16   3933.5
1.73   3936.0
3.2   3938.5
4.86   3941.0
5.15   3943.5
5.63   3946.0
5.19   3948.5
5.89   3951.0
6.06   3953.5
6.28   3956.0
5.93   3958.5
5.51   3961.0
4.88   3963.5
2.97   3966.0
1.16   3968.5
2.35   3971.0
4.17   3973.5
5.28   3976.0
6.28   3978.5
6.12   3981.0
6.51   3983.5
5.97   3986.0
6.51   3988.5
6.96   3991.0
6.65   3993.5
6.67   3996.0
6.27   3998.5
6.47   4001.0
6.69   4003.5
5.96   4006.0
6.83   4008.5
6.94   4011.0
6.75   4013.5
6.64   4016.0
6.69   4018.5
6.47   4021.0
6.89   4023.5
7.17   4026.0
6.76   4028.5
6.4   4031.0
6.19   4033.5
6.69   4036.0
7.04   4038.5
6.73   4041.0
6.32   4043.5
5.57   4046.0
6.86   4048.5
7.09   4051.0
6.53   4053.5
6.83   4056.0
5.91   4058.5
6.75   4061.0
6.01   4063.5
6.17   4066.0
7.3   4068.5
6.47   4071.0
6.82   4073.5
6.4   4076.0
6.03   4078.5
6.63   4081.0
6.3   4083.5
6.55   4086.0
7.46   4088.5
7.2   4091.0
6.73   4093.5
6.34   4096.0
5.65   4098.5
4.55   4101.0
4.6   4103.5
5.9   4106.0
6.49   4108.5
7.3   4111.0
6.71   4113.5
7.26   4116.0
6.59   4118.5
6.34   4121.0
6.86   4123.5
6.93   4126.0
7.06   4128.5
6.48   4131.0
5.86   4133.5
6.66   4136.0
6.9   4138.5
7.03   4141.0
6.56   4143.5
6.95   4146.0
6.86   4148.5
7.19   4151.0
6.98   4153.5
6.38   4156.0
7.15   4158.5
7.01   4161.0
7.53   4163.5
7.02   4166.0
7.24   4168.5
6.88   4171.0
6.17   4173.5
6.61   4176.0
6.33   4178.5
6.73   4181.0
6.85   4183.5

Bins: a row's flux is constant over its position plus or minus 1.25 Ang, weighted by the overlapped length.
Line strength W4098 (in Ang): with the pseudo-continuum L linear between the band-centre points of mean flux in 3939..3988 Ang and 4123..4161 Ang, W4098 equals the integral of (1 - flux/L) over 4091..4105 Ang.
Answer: 1.4 Ang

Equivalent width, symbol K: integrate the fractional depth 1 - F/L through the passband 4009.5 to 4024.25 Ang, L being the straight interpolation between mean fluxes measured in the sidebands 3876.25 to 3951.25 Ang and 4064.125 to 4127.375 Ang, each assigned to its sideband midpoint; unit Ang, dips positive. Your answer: -2.3 Ang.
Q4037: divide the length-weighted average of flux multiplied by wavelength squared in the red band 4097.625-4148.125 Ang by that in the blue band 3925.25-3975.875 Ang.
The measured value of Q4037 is 1.7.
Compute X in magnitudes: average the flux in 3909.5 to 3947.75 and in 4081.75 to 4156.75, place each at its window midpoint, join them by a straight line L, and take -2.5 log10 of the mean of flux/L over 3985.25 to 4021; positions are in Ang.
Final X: -0.23 mag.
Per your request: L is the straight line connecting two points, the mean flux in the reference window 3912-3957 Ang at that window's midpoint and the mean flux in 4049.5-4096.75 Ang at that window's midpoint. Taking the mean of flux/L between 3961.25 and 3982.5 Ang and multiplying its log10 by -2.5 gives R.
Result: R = 0.225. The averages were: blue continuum 4.69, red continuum 6.61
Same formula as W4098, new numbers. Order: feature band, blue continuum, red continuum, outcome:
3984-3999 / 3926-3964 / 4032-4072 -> -3.2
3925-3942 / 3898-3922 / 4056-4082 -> 8.5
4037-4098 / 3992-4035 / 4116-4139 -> 0.6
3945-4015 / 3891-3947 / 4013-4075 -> 0.8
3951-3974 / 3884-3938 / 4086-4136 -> 3.4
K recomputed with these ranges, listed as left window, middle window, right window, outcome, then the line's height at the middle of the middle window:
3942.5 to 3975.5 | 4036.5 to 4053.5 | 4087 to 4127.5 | -2.6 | 5.71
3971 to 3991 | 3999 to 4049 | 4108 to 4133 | -4.8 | 6.02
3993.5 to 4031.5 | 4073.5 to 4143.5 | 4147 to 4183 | 3.1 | 6.78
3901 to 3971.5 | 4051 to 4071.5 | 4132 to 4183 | -2.3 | 5.89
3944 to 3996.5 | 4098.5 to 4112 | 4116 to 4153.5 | 1.6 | 6.51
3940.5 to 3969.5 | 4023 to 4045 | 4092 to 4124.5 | -4.0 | 5.65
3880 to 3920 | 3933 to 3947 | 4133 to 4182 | 5.0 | 5.8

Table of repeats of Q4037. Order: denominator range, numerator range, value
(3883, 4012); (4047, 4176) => 1.37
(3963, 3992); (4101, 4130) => 1.41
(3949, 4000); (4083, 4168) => 1.32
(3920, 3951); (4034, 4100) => 1.72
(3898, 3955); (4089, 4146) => 1.45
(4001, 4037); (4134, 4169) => 1.11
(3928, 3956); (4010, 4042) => 1.69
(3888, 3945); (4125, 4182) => 1.58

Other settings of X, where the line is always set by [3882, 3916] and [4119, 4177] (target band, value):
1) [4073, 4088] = -0.005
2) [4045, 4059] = -0.035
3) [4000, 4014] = -0.091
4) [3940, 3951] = 0.090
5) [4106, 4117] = -0.032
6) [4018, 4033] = -0.091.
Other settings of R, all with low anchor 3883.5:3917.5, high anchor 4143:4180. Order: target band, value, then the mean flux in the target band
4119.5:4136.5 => 0.02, 6.6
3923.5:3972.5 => 0.36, 4.15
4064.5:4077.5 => -0.04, 6.61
